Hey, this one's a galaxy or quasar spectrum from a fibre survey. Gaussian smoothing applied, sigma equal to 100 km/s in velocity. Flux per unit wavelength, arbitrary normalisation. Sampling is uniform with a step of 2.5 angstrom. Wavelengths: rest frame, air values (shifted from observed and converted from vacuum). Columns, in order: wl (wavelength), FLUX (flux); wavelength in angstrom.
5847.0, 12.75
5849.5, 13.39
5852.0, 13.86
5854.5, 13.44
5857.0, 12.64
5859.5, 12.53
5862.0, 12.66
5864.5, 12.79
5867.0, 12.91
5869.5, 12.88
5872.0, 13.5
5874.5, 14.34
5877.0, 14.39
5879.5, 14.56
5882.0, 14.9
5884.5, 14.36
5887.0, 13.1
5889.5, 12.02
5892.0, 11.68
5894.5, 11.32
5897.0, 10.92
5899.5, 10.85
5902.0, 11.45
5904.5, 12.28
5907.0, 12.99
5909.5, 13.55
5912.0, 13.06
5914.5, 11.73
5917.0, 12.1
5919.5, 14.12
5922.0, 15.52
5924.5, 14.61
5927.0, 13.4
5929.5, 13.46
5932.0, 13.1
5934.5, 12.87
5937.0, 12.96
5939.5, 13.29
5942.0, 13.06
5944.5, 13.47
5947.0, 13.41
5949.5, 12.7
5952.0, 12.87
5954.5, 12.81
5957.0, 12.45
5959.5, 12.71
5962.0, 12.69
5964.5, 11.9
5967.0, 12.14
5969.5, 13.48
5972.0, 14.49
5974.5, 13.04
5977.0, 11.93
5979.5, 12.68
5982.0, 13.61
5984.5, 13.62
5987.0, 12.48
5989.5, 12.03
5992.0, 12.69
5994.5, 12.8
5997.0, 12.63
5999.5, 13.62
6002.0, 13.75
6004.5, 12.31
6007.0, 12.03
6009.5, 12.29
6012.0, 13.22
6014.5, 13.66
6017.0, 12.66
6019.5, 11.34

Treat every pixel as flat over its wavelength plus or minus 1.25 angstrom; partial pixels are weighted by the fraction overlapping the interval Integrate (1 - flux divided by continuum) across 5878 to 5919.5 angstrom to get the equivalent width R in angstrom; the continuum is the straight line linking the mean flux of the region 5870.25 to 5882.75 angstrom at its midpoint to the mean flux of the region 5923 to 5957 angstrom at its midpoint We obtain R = 3.8 angstrom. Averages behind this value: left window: 14.3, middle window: 12.6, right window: 13.2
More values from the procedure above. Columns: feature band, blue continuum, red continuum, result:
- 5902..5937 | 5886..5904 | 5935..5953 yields -2.4 angstrom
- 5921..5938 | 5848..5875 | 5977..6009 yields -0.9 angstrom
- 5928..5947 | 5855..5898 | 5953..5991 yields -0.4 angstrom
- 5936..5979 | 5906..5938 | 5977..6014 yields 0.6 angstrom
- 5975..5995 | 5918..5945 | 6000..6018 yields 0.6 angstrom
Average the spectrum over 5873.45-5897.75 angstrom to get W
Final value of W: 13.2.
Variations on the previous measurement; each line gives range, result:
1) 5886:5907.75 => 11.8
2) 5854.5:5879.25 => 13.3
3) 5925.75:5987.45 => 13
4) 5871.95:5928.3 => 13.1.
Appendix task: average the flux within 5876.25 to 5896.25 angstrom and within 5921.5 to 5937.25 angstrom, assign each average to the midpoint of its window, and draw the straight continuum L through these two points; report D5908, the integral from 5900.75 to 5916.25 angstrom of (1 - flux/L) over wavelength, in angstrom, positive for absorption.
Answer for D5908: 1.1 angstrom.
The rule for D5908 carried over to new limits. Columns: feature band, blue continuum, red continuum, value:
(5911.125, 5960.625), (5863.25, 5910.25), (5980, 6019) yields -1.22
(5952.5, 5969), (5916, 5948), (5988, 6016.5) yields 0.88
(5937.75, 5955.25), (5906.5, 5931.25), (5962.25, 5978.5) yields 0.03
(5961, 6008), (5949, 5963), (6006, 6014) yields -0.65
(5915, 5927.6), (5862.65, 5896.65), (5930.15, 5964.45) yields -0.78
